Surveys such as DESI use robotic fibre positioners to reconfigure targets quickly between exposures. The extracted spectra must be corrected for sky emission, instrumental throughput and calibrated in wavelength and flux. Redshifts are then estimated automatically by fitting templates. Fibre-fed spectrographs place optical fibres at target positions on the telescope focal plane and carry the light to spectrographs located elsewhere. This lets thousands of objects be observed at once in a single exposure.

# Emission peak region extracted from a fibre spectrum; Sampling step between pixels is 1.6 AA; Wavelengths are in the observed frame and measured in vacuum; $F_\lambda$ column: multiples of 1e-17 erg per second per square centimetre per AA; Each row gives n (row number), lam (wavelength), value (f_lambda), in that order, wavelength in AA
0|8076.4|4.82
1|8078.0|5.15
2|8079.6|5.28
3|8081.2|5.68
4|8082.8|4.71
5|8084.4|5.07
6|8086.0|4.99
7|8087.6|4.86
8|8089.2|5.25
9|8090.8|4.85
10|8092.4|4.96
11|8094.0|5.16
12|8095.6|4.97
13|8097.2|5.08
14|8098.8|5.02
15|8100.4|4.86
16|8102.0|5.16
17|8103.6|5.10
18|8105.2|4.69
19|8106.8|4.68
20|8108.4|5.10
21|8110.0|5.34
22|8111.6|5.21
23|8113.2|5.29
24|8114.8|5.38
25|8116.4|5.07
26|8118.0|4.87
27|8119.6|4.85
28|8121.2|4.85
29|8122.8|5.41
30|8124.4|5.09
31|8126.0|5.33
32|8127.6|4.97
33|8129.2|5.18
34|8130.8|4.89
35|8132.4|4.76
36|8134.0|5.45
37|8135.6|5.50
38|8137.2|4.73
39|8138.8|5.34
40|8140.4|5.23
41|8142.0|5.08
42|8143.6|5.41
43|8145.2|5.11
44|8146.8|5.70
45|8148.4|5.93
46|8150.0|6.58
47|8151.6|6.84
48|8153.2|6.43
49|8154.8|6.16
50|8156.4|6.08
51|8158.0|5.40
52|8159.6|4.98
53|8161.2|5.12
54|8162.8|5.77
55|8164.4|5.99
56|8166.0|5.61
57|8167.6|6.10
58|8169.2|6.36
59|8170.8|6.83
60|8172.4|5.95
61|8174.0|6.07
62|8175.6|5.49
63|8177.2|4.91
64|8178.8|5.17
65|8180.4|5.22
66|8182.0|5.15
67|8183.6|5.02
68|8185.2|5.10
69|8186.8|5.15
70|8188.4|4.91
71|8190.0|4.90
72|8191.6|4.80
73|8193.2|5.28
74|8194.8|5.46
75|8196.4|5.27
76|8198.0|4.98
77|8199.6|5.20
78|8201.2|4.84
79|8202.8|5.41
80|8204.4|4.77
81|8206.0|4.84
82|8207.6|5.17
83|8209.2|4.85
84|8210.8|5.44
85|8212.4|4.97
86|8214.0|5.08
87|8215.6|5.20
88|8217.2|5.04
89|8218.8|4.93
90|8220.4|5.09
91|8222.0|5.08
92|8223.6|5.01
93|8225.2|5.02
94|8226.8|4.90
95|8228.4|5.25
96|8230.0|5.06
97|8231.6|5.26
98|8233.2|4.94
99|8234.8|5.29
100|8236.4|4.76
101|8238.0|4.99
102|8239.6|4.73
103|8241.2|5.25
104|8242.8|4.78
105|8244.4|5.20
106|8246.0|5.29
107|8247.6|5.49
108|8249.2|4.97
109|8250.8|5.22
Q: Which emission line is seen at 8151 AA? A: [S II]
